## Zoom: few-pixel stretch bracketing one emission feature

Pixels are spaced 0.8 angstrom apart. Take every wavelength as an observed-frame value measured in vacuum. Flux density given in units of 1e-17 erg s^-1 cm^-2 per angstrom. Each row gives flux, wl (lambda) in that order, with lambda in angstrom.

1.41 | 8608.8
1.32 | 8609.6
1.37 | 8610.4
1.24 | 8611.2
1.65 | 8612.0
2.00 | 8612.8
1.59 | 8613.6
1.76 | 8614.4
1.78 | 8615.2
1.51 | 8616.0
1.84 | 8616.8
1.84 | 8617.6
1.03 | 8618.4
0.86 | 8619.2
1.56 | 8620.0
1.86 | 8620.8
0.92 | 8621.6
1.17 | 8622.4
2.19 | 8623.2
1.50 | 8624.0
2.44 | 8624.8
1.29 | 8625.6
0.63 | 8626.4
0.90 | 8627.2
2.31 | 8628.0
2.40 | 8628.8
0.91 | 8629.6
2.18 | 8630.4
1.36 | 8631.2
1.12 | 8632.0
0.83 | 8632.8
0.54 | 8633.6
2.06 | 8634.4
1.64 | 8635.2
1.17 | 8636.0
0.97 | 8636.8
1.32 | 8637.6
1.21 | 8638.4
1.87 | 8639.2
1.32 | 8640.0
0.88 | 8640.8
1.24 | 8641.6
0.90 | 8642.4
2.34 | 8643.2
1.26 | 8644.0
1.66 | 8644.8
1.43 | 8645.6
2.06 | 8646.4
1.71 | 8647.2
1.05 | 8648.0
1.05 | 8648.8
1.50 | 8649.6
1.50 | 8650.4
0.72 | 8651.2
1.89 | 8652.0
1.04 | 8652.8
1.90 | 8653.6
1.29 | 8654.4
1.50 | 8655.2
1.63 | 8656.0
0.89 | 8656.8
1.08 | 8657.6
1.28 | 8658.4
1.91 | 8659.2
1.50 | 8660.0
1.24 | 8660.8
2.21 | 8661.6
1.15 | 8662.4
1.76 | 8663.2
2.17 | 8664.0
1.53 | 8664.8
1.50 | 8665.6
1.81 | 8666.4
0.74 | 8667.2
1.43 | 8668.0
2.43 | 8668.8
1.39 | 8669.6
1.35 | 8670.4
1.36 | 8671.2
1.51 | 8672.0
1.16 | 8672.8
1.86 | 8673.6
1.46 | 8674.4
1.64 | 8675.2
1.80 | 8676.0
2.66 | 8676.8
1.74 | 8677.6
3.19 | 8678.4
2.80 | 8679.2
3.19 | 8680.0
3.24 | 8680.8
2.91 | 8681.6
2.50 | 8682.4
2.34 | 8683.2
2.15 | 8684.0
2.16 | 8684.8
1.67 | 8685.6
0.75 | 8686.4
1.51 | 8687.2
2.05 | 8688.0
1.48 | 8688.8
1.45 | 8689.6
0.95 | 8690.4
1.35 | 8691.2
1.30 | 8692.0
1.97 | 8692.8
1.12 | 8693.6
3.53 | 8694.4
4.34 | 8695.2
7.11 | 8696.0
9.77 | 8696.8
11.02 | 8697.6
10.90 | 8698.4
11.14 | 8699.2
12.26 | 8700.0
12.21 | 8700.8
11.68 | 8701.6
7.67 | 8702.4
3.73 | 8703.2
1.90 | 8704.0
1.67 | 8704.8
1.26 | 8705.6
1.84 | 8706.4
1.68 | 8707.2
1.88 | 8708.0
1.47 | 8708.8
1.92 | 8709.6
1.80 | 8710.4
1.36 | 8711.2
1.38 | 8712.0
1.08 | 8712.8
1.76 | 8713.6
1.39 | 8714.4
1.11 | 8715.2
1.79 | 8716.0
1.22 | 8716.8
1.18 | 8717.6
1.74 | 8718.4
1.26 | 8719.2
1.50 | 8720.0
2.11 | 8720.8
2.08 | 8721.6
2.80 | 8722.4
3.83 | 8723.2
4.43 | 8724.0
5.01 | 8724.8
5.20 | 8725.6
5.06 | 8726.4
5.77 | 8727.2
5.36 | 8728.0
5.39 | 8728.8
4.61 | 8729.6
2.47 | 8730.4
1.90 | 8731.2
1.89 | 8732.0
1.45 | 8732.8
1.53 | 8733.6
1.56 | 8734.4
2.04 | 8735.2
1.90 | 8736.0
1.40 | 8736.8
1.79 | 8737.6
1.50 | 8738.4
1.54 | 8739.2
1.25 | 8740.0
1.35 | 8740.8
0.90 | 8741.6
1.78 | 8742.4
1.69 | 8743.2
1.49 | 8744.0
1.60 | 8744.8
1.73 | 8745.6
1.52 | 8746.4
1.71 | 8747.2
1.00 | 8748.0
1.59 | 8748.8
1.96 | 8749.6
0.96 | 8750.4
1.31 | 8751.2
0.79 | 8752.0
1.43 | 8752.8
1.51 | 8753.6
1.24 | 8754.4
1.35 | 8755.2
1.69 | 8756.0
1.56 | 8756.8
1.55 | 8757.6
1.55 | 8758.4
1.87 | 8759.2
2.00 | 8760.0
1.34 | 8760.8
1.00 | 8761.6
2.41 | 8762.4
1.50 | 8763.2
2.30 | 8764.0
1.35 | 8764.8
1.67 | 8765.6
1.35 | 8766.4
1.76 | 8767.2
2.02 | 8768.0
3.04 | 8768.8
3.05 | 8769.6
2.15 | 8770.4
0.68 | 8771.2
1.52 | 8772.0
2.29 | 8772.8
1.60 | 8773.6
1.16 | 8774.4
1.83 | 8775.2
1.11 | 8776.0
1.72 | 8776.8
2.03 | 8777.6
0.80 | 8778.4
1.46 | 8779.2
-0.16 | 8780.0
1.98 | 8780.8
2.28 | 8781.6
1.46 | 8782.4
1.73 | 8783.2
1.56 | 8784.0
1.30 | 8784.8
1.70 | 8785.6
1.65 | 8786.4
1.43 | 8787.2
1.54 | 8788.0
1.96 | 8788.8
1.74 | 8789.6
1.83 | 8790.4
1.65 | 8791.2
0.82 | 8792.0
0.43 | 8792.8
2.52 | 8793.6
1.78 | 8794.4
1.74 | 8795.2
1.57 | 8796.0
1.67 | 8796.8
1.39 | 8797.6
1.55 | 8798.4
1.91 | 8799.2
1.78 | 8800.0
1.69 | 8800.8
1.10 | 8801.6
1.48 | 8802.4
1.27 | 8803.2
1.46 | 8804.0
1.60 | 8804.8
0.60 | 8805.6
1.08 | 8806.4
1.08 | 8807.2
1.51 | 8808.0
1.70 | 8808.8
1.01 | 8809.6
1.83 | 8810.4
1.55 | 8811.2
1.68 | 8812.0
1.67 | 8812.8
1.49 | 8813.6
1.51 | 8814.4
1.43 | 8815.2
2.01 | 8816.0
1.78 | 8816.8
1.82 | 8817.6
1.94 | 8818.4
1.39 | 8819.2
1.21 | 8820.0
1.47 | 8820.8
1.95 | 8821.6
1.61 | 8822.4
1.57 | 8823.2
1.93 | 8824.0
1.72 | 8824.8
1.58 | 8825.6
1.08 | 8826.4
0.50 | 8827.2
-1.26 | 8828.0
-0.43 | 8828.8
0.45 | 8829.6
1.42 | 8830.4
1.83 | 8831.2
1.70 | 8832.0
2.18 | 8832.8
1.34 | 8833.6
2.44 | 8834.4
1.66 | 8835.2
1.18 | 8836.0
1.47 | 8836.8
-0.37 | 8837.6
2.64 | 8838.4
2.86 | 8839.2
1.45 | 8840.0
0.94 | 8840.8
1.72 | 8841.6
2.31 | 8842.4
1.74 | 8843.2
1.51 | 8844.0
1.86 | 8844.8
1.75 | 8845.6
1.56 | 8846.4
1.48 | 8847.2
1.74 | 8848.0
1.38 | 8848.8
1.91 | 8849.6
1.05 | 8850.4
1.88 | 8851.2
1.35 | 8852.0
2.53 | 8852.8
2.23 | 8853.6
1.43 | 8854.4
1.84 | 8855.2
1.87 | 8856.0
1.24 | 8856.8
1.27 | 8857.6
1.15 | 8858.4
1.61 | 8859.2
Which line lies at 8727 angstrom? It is [N II] 6583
